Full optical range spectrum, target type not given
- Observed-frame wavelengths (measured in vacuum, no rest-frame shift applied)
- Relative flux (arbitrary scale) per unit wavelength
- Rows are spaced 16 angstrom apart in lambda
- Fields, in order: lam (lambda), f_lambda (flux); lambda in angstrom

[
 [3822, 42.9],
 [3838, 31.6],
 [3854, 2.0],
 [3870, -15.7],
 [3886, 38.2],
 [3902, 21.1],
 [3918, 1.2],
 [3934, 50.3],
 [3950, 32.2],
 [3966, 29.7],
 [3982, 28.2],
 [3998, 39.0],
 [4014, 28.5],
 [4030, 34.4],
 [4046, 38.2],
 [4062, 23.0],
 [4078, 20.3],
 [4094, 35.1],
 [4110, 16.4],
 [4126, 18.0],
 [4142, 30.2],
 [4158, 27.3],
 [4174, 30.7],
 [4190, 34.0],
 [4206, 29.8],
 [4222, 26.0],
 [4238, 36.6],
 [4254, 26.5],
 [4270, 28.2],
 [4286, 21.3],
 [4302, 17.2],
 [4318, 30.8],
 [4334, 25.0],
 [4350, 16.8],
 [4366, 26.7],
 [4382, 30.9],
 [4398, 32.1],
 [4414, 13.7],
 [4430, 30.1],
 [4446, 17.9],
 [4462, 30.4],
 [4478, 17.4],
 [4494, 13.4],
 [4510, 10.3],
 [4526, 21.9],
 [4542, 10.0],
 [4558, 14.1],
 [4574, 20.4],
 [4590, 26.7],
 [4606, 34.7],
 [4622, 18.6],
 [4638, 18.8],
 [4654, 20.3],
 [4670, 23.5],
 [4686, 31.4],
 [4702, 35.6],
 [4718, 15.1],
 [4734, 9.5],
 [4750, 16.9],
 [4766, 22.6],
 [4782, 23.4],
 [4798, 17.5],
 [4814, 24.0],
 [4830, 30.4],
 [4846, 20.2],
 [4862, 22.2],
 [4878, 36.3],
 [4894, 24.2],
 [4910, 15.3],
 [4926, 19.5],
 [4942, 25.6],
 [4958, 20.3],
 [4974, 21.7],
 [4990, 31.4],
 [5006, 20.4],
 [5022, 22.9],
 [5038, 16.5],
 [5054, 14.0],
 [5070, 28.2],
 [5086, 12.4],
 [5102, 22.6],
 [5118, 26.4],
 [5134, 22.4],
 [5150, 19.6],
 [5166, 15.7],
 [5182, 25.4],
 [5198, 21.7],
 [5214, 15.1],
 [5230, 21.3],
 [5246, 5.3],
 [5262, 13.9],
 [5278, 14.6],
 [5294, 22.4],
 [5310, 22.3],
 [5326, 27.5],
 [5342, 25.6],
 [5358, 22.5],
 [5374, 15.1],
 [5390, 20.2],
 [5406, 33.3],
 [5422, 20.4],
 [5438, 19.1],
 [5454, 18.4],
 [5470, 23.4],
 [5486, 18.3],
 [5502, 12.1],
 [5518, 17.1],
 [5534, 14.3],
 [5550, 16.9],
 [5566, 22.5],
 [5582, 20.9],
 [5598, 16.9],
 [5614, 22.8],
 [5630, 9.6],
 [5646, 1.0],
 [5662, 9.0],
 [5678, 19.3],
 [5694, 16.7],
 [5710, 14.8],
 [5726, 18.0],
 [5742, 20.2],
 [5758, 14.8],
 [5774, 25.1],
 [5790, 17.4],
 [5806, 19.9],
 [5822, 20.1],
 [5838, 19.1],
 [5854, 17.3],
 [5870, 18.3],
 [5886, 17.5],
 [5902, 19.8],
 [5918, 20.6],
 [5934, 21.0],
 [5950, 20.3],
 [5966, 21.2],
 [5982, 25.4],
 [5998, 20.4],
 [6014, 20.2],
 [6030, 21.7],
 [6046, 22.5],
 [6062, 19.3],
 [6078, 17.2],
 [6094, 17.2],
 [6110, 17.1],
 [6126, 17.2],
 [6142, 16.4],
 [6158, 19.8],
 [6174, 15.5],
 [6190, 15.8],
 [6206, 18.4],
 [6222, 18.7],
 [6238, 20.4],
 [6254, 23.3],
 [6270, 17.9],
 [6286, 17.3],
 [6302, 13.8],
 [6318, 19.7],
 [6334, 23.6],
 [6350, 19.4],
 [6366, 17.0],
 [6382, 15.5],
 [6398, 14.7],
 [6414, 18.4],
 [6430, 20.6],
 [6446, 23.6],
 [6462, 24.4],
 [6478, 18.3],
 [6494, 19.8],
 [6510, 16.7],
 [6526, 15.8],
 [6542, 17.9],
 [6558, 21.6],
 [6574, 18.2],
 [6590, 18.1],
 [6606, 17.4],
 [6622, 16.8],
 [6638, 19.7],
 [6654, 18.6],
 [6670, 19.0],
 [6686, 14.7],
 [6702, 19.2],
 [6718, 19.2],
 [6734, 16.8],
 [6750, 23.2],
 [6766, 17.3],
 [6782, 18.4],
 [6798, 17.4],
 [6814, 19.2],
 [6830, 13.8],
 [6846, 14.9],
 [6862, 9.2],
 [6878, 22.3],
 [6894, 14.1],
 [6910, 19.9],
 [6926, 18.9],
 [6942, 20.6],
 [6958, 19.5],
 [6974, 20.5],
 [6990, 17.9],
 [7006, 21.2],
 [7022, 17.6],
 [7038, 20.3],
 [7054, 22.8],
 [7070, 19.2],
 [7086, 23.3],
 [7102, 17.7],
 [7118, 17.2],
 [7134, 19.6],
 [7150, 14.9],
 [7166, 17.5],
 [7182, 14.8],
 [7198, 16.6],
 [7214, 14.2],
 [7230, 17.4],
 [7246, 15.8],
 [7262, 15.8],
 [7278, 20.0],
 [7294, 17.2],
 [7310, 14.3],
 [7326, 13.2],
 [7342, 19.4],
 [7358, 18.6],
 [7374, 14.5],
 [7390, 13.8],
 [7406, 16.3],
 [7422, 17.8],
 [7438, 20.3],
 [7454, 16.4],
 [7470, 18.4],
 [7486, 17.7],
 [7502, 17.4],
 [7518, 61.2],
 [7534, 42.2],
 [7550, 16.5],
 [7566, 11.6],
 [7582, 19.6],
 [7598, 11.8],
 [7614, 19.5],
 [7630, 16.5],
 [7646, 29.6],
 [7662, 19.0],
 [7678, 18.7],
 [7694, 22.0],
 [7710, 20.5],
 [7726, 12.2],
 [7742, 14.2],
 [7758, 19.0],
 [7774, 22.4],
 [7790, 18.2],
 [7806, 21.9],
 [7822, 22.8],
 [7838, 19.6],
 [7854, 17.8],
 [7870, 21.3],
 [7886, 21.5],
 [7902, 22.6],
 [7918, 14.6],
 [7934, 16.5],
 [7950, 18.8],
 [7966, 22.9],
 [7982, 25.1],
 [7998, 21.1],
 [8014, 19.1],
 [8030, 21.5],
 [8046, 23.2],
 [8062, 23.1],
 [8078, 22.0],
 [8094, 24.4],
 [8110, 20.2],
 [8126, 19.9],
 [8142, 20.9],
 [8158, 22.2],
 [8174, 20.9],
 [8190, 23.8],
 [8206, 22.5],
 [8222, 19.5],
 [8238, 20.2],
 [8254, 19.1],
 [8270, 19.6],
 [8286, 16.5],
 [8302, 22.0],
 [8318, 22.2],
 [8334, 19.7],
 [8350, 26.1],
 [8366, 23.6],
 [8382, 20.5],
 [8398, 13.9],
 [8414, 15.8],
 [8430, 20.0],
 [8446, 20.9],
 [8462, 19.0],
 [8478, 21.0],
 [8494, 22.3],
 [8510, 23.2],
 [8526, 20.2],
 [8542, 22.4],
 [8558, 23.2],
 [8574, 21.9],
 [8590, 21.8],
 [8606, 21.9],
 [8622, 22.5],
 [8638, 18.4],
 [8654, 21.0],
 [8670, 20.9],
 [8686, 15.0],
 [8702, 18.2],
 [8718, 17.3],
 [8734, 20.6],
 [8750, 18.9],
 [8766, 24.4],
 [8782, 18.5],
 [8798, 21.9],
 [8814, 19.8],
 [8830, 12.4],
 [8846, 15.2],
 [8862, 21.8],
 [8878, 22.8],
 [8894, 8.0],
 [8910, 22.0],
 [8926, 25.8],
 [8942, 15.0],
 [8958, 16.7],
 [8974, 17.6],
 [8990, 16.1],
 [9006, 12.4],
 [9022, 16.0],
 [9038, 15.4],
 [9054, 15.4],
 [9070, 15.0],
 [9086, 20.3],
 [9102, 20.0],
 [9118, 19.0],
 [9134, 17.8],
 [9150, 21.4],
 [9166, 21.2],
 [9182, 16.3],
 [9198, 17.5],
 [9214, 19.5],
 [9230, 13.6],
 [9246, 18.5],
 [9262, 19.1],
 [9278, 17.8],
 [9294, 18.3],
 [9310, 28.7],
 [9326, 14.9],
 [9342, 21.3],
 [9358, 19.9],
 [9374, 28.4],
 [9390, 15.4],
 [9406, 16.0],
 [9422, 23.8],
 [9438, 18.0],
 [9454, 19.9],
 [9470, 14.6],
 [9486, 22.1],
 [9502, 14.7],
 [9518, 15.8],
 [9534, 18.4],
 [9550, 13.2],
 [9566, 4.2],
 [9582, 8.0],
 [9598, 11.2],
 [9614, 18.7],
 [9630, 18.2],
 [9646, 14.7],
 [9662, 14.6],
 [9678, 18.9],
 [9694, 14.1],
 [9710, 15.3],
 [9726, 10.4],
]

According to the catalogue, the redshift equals 1.018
